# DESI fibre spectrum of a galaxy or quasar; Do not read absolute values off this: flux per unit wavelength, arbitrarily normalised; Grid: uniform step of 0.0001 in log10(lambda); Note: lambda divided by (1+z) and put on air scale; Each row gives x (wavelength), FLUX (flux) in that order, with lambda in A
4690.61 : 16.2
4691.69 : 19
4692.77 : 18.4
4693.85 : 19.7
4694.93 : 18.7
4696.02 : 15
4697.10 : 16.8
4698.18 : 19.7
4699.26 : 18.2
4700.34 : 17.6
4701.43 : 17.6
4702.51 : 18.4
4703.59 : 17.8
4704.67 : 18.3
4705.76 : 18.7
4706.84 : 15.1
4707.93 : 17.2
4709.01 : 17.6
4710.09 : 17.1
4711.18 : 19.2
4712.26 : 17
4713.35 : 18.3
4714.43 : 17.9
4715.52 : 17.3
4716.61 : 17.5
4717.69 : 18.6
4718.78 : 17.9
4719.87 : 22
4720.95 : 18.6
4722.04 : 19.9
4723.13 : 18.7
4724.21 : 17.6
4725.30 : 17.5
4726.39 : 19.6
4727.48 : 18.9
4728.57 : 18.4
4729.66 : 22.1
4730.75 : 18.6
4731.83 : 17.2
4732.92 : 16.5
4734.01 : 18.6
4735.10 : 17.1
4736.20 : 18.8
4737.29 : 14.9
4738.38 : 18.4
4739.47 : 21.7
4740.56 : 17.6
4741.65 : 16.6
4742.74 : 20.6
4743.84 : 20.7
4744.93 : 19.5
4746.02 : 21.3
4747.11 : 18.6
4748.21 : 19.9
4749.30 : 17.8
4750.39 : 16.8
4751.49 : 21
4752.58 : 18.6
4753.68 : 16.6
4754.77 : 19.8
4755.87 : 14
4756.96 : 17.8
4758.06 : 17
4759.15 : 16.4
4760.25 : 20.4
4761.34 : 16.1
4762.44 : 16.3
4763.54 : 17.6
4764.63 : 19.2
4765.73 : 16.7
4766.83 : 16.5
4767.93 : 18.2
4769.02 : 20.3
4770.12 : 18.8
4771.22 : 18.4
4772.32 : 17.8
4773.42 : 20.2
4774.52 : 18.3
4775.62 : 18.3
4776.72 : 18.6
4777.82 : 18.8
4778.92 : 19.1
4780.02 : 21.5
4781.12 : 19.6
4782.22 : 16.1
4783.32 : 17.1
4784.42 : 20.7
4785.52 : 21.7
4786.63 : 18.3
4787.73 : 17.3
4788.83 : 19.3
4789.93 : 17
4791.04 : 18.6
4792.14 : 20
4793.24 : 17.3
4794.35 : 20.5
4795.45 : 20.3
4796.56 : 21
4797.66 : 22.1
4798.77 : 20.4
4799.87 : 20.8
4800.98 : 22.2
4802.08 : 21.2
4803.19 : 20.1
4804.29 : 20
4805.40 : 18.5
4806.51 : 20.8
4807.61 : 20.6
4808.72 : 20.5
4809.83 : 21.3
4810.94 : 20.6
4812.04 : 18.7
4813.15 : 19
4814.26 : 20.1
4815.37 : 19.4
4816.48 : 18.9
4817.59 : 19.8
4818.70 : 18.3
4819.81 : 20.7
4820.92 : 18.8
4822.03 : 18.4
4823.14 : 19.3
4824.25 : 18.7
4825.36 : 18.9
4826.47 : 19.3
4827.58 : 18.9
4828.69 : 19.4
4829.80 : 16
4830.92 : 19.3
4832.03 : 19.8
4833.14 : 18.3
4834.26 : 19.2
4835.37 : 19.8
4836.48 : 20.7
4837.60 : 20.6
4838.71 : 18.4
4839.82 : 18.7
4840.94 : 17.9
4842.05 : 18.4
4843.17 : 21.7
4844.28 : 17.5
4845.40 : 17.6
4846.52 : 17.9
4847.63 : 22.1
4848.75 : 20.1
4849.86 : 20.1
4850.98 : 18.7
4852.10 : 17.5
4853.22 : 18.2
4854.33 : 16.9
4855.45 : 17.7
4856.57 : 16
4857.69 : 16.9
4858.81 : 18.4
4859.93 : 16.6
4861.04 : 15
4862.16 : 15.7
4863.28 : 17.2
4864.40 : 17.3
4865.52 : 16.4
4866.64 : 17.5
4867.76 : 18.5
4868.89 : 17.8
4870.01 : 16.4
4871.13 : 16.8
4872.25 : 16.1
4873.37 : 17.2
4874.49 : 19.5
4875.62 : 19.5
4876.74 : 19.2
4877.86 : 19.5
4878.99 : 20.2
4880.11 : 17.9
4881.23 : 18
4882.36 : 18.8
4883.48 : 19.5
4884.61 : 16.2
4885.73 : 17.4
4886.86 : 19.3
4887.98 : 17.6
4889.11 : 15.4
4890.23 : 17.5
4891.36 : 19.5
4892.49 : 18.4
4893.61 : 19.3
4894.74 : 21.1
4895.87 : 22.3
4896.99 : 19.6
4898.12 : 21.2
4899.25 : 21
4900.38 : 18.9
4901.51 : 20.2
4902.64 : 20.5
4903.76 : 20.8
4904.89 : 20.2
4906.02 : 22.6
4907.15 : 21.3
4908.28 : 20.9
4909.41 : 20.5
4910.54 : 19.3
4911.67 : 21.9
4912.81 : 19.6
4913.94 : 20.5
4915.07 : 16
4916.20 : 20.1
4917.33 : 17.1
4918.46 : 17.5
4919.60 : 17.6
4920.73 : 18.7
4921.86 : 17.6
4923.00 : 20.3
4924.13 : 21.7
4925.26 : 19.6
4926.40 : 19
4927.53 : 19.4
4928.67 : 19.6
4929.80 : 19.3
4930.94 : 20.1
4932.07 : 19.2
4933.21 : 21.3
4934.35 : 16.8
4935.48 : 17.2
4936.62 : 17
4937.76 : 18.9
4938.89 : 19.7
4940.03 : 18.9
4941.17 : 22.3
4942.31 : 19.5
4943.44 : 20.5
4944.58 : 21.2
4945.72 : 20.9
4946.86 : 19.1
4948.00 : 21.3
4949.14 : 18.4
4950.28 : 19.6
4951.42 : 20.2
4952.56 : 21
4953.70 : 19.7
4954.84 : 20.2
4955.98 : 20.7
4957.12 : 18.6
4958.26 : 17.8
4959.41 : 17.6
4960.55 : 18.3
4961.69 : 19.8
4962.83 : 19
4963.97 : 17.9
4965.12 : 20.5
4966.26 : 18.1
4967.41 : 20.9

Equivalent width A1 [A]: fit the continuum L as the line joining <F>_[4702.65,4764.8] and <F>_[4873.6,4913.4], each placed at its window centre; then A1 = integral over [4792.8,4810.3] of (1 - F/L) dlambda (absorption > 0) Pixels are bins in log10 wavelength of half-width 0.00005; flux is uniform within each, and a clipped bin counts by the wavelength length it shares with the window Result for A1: -1.6 A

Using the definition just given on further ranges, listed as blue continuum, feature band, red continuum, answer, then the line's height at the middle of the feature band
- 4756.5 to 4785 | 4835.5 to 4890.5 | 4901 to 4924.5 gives 3.25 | 19.2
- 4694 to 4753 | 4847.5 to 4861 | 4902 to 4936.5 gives 0.78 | 19.1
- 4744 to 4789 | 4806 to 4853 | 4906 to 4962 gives -1.12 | 18.8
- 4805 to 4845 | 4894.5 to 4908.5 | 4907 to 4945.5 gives -1.03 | 19.4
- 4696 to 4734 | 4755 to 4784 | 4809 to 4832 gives 1.00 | 18.7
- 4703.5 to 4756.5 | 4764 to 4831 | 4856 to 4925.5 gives -2.76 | 18.5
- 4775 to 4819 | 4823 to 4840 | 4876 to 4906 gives 0.36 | 19.5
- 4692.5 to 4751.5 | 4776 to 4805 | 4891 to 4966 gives -1.24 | 18.8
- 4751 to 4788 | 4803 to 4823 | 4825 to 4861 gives -1.27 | 18.5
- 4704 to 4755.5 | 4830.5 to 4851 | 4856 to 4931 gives -0.71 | 18.7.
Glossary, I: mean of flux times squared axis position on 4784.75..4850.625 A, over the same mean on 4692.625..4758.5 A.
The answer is 1.1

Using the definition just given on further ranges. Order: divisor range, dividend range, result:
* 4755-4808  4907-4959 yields 1.10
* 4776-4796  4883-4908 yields 1.08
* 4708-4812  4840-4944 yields 1.06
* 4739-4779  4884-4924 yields 1.12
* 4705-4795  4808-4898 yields 1.05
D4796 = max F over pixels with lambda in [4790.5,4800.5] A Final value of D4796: 22.1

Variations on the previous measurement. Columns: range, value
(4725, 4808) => 22.2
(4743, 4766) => 21.3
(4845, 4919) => 22.6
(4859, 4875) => 19.5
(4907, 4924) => 21.9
